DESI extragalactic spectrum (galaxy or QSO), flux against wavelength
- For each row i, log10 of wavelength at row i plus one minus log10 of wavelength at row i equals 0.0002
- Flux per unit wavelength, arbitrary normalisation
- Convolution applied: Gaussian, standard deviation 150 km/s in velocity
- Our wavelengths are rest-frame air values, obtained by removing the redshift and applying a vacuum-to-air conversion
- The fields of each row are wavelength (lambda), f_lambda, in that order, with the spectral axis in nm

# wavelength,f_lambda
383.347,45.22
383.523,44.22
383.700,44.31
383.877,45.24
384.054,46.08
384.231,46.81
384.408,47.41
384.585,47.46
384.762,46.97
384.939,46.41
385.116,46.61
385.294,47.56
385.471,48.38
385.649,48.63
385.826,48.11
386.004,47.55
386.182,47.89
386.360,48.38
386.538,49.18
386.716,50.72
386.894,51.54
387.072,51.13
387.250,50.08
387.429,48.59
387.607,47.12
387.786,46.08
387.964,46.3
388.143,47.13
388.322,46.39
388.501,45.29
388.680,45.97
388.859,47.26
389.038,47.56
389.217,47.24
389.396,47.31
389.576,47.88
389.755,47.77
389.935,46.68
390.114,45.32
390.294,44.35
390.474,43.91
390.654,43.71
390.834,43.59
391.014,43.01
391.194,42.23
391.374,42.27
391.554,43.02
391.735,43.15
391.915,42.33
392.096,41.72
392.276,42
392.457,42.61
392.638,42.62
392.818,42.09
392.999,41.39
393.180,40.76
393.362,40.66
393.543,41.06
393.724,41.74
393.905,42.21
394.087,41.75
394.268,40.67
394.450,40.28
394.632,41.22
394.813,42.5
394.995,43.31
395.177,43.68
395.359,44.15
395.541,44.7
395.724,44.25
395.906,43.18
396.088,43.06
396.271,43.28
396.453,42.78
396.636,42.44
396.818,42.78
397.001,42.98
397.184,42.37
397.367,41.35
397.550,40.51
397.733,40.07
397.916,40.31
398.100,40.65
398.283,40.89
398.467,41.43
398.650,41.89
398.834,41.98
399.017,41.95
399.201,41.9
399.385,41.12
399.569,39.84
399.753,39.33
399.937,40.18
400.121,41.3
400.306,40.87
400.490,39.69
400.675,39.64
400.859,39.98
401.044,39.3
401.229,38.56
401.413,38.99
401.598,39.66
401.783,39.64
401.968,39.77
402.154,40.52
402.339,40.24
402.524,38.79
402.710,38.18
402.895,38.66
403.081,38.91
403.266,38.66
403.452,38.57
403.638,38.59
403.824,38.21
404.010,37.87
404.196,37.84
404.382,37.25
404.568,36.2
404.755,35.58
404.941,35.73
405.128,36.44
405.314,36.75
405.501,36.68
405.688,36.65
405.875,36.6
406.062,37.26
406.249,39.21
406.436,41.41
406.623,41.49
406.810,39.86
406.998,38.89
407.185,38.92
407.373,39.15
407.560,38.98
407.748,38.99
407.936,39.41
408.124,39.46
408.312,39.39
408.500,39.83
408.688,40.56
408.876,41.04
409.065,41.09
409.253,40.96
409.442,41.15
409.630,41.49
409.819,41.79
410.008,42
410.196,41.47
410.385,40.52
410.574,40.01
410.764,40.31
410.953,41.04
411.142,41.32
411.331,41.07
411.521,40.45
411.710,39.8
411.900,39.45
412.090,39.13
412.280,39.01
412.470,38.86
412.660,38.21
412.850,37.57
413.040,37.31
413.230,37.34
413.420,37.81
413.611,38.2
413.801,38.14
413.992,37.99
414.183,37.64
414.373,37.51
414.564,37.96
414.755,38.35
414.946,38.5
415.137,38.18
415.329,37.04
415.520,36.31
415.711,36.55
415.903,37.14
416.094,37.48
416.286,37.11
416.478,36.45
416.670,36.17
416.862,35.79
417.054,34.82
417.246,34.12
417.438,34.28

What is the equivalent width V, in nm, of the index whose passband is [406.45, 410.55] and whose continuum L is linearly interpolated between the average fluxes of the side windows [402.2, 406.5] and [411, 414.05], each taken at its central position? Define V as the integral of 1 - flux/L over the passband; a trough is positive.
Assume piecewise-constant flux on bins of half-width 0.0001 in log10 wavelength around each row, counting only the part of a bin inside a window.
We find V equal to -0.208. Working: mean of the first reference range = 37.8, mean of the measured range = 40.3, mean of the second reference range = 38.9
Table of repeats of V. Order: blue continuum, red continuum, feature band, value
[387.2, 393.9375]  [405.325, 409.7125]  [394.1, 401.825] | 0.16 nm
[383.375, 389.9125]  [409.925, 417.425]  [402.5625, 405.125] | 0.24 nm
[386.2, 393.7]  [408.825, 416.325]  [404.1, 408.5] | 0.28 nm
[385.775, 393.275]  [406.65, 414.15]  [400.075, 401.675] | 0.10 nm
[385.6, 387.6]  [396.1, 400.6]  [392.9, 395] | 0.14 nm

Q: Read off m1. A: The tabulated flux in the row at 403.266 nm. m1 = 38.66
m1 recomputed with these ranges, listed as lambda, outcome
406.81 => 39.86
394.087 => 41.75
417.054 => 34.82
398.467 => 41.43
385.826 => 48.11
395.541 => 44.7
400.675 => 39.64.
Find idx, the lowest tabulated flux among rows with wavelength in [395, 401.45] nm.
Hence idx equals 38.56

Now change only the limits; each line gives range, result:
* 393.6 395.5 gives 40.28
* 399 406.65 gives 35.58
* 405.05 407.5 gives 36.44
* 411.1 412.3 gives 39.01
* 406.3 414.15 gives 37.31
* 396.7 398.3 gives 40.07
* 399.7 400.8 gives 39.33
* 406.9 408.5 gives 38.89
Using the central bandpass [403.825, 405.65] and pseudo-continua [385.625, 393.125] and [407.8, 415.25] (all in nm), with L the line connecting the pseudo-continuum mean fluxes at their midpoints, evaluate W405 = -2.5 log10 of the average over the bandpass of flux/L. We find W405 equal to 0.13 mag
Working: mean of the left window 45.8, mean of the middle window 36.8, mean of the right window 39.5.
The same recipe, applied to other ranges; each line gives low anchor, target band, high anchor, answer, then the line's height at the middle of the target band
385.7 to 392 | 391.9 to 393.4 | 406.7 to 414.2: 0.09 mag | 45.3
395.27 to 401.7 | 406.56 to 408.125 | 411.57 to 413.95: 0.00 mag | 39.5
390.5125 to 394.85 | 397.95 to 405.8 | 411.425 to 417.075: 0.03 mag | 40.2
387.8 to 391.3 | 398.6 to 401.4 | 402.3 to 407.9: 0.01 mag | 40.7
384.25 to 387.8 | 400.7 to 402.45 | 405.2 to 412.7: 0.08 mag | 42.5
